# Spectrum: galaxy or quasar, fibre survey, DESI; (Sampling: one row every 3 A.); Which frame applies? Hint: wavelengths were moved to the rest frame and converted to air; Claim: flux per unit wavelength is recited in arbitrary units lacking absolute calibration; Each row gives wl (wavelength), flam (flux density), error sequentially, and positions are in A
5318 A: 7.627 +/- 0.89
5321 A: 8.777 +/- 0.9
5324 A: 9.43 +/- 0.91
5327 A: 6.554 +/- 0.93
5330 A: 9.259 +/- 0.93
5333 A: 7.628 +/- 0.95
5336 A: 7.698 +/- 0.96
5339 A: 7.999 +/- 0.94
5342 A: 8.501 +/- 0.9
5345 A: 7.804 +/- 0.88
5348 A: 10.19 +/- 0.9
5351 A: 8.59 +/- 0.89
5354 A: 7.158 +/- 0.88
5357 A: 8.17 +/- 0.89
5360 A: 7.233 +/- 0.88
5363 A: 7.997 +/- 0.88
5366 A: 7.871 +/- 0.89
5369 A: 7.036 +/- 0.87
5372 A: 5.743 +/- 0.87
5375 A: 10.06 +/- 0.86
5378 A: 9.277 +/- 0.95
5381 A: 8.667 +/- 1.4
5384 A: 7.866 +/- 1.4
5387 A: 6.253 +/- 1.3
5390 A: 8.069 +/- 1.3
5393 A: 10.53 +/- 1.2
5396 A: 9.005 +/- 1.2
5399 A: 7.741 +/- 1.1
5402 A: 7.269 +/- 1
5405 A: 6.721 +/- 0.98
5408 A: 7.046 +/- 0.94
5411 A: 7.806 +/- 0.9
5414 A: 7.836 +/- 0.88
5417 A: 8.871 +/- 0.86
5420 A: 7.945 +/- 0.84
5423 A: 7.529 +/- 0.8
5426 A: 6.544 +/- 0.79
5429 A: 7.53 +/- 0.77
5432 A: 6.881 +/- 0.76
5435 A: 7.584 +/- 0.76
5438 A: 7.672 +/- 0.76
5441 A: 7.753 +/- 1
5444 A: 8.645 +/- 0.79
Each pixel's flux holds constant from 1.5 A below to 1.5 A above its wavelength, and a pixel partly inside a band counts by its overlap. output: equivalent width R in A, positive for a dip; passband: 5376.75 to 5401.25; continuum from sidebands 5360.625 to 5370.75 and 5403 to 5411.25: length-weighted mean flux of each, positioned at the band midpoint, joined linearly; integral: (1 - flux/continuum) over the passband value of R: -3.6 A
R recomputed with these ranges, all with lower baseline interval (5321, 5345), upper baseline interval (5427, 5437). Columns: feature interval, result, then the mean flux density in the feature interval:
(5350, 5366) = 0.29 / 7.81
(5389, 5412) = -1.33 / 8.03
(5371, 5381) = -0.96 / 8.54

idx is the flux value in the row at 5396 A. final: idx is 9.005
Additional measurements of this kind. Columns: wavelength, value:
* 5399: 7.741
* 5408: 7.046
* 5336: 7.698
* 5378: 9.277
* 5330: 9.259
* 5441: 7.753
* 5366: 7.871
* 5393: 10.53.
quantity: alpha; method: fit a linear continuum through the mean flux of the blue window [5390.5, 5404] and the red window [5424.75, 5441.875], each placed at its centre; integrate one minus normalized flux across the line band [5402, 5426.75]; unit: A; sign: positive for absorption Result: 1.2 A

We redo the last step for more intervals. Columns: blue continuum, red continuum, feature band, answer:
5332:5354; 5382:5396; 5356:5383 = 0.92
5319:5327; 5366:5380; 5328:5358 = 0.22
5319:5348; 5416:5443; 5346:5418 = -0.97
